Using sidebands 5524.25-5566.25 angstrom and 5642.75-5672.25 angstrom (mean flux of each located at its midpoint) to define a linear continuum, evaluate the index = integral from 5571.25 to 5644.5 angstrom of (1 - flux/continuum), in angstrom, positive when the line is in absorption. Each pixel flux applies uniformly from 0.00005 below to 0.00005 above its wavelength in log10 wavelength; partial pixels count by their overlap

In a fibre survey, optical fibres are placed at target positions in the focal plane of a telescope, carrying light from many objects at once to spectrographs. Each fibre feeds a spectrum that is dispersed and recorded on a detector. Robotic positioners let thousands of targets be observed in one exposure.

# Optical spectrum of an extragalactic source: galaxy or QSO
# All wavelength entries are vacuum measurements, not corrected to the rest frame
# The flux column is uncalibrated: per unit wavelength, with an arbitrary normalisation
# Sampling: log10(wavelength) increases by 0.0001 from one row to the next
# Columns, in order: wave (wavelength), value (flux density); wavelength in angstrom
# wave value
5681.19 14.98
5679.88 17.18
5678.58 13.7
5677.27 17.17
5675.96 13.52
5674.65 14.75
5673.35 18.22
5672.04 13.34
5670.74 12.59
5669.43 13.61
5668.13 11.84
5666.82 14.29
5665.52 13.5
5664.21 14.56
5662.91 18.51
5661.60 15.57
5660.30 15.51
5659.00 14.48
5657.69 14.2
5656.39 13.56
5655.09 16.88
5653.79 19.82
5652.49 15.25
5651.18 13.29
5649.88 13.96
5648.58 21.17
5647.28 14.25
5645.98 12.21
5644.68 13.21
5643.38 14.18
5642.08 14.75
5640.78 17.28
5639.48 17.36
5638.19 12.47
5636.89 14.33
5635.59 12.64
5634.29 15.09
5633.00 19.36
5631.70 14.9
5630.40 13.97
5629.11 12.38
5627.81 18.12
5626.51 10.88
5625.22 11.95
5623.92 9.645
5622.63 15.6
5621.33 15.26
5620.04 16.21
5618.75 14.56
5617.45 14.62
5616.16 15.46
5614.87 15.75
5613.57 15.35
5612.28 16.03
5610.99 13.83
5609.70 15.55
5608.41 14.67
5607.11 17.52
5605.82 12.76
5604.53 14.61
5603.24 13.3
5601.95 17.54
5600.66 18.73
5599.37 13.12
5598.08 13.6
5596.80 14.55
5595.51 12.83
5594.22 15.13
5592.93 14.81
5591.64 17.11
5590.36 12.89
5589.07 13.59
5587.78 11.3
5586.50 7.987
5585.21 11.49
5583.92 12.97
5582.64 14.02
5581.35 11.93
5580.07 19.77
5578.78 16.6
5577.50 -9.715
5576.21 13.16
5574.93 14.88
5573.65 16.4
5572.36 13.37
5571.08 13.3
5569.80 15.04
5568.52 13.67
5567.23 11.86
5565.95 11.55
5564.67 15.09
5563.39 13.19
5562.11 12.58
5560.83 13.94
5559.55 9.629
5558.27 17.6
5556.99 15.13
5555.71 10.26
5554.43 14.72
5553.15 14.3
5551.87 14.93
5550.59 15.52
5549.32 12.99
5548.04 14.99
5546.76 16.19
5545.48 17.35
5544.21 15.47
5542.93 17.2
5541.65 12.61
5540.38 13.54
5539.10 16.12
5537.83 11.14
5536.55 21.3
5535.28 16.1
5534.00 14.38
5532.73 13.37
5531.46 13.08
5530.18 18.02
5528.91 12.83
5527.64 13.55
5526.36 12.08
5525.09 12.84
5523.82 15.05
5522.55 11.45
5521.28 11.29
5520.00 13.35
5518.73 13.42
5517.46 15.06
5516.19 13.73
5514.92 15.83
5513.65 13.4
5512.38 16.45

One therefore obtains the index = 2.7 angstrom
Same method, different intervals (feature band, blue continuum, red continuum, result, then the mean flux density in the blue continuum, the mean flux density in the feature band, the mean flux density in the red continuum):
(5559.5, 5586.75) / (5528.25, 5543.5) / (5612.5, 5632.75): 4.1 angstrom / 15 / 12.5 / 14.4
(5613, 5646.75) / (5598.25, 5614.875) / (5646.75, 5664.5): 2.1 angstrom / 15.2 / 14.5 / 15.8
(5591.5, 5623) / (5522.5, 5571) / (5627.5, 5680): -0.9 angstrom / 14.3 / 15.1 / 15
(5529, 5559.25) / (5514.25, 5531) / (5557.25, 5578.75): -4.3 angstrom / 13.7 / 15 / 12.4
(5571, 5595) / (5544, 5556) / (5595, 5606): 3.3 angstrom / 14.8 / 12.7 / 14.7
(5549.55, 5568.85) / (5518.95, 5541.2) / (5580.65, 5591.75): -0.5 angstrom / 14.1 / 13.6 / 12.4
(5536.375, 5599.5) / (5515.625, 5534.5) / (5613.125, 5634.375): 1.8 angstrom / 13.6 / 13.6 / 14.6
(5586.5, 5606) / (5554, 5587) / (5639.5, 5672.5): -1.2 angstrom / 12.7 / 14.2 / 14.9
